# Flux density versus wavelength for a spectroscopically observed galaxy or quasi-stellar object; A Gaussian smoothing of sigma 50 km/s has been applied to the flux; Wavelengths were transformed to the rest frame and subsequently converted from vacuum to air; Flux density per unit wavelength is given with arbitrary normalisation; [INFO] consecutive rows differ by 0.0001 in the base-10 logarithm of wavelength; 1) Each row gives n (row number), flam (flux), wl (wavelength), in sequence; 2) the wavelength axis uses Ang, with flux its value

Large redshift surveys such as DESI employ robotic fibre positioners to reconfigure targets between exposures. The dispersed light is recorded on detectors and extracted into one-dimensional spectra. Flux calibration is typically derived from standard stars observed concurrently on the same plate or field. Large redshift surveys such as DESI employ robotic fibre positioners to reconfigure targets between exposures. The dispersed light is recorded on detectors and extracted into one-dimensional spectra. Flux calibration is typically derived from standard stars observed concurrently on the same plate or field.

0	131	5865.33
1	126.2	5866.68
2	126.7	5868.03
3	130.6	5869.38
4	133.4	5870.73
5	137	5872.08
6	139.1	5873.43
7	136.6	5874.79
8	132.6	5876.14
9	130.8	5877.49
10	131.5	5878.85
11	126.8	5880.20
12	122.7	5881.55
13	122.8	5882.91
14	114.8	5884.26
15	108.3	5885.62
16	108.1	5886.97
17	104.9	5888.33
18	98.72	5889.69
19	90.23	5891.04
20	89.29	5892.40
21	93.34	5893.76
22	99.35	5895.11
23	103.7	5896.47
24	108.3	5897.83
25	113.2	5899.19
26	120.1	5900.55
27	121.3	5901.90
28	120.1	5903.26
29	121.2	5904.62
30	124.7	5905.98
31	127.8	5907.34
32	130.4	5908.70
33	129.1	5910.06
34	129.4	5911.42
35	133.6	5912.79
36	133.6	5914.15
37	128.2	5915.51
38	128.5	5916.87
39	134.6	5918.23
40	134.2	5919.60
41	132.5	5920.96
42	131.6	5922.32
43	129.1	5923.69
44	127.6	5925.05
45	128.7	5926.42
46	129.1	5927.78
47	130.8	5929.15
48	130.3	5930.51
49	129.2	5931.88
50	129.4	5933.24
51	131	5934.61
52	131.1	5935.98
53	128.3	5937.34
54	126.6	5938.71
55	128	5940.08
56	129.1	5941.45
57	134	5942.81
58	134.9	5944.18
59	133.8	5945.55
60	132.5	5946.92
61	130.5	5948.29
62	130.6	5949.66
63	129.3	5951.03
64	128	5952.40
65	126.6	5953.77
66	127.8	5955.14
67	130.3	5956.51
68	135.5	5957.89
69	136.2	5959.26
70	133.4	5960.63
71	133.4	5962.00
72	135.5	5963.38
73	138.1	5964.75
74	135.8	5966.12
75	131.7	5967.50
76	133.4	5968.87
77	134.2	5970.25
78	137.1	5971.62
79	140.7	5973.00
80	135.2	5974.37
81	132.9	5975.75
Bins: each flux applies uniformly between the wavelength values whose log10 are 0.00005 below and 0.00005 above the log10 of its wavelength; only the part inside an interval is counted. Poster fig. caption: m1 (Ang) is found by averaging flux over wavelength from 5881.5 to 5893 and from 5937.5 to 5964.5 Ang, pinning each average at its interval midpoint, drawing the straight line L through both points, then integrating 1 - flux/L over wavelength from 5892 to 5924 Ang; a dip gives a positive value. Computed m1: -2.06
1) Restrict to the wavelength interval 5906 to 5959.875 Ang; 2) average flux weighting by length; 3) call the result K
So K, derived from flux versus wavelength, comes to 130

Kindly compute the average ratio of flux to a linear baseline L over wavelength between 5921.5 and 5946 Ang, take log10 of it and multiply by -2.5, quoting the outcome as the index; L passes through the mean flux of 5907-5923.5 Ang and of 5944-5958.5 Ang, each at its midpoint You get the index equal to 0.01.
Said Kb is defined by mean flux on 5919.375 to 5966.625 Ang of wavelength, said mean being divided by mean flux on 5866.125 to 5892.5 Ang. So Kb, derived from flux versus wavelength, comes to 1.08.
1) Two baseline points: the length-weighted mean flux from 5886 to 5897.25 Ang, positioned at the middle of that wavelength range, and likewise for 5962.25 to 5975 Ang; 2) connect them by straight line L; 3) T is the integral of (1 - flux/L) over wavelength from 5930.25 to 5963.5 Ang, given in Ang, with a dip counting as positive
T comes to -1.6 Ang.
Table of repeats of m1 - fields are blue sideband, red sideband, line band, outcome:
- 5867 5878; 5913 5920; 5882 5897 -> 3.32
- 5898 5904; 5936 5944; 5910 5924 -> -0.99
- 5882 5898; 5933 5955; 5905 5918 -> -1.74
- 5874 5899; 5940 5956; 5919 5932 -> -0.67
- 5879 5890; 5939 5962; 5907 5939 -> -1.53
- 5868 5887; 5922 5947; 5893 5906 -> 1.69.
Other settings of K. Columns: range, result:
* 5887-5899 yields 99.5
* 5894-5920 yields 123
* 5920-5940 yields 130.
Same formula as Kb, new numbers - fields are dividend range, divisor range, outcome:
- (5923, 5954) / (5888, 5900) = 1.30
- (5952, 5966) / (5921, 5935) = 1.02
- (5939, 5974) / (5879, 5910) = 1.18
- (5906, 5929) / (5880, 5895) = 1.23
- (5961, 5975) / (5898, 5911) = 1.10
